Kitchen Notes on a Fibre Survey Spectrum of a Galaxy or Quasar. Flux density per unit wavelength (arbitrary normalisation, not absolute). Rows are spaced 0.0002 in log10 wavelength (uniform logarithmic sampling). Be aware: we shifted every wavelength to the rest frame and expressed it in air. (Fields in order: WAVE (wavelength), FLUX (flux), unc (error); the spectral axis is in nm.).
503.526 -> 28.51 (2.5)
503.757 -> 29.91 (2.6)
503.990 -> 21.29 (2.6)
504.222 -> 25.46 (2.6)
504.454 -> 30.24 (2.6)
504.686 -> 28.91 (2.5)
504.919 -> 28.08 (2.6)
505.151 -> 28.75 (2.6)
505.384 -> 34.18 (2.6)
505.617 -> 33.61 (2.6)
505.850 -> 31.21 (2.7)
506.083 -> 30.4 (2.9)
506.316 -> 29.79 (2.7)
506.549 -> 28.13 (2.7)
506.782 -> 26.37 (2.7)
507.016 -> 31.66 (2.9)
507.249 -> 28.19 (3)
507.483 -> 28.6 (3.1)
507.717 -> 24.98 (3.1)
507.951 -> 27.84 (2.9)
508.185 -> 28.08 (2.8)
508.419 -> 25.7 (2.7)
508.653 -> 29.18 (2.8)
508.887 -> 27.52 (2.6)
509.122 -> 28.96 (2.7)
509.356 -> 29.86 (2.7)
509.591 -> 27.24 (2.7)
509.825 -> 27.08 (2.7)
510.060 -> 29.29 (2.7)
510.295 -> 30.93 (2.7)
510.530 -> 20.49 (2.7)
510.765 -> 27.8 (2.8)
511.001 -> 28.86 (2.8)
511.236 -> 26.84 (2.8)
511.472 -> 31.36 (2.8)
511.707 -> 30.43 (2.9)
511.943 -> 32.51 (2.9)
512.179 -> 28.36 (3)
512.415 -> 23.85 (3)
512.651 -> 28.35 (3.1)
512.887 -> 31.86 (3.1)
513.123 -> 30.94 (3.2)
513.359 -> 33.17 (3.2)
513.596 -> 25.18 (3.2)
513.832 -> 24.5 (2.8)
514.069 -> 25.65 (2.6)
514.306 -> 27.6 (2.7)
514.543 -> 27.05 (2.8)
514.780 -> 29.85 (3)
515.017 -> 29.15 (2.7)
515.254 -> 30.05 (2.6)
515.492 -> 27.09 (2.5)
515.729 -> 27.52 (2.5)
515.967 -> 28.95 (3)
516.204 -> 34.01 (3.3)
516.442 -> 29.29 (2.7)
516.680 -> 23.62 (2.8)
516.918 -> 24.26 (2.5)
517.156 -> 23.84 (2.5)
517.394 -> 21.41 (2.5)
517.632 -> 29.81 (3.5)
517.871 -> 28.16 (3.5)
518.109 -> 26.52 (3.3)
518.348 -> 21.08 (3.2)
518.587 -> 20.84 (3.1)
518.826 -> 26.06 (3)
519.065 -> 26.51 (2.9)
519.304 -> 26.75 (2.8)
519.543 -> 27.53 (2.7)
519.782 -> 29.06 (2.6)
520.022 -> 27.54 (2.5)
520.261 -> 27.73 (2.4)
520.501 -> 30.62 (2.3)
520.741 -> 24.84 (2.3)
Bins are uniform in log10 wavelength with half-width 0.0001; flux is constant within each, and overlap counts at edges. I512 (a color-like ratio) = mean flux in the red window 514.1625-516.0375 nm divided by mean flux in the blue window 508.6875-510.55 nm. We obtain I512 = 1.01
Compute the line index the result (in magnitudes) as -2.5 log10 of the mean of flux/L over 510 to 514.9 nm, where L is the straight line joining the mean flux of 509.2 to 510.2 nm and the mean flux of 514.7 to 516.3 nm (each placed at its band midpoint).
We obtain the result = 0.02 mag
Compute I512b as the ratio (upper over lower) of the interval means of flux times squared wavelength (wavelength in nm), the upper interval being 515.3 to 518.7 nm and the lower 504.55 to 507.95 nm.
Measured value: 0.9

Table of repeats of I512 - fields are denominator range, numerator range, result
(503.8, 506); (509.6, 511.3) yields 0.94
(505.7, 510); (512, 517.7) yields 0.98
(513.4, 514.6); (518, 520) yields 0.97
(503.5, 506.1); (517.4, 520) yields 0.89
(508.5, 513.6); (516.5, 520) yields 0.89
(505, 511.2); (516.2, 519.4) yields 0.89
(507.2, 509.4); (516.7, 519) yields 0.89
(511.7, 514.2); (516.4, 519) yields 0.87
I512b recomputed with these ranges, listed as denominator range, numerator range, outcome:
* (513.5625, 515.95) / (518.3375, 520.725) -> 0.98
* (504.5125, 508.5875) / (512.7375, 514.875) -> 1.00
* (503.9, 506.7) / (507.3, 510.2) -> 0.97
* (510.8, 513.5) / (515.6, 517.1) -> 0.95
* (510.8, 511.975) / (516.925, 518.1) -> 0.89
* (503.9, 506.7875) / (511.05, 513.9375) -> 1.02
